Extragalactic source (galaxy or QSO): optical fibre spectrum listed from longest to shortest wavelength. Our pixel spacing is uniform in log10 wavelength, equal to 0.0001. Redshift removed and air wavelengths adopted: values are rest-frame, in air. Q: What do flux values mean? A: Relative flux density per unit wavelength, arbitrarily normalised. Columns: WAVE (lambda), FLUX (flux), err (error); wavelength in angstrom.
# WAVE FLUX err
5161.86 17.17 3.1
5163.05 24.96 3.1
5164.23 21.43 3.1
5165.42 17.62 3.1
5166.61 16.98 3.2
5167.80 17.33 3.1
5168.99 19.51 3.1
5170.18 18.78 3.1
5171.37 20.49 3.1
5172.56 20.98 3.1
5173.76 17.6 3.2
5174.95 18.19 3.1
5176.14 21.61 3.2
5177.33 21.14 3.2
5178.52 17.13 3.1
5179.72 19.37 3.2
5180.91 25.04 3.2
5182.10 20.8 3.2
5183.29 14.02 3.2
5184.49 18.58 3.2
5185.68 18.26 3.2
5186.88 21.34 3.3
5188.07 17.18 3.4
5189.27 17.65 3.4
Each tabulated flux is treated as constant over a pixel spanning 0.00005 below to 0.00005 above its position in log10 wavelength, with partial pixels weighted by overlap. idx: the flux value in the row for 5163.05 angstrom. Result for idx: 24.96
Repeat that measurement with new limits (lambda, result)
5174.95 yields 18.19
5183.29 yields 14.02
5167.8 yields 17.33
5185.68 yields 18.26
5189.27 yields 17.65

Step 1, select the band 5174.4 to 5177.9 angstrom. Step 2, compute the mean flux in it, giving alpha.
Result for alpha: 20.4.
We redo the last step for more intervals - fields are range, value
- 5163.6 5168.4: 18.4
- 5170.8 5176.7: 19.7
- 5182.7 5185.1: 16.3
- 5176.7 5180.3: 19.2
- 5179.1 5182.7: 21.7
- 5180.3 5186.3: 19.3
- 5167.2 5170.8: 18.6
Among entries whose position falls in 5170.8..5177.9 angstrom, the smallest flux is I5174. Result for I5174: 17.6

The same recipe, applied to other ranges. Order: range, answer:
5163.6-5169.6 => 16.98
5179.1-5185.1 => 14.02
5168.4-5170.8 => 18.78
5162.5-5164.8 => 21.43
